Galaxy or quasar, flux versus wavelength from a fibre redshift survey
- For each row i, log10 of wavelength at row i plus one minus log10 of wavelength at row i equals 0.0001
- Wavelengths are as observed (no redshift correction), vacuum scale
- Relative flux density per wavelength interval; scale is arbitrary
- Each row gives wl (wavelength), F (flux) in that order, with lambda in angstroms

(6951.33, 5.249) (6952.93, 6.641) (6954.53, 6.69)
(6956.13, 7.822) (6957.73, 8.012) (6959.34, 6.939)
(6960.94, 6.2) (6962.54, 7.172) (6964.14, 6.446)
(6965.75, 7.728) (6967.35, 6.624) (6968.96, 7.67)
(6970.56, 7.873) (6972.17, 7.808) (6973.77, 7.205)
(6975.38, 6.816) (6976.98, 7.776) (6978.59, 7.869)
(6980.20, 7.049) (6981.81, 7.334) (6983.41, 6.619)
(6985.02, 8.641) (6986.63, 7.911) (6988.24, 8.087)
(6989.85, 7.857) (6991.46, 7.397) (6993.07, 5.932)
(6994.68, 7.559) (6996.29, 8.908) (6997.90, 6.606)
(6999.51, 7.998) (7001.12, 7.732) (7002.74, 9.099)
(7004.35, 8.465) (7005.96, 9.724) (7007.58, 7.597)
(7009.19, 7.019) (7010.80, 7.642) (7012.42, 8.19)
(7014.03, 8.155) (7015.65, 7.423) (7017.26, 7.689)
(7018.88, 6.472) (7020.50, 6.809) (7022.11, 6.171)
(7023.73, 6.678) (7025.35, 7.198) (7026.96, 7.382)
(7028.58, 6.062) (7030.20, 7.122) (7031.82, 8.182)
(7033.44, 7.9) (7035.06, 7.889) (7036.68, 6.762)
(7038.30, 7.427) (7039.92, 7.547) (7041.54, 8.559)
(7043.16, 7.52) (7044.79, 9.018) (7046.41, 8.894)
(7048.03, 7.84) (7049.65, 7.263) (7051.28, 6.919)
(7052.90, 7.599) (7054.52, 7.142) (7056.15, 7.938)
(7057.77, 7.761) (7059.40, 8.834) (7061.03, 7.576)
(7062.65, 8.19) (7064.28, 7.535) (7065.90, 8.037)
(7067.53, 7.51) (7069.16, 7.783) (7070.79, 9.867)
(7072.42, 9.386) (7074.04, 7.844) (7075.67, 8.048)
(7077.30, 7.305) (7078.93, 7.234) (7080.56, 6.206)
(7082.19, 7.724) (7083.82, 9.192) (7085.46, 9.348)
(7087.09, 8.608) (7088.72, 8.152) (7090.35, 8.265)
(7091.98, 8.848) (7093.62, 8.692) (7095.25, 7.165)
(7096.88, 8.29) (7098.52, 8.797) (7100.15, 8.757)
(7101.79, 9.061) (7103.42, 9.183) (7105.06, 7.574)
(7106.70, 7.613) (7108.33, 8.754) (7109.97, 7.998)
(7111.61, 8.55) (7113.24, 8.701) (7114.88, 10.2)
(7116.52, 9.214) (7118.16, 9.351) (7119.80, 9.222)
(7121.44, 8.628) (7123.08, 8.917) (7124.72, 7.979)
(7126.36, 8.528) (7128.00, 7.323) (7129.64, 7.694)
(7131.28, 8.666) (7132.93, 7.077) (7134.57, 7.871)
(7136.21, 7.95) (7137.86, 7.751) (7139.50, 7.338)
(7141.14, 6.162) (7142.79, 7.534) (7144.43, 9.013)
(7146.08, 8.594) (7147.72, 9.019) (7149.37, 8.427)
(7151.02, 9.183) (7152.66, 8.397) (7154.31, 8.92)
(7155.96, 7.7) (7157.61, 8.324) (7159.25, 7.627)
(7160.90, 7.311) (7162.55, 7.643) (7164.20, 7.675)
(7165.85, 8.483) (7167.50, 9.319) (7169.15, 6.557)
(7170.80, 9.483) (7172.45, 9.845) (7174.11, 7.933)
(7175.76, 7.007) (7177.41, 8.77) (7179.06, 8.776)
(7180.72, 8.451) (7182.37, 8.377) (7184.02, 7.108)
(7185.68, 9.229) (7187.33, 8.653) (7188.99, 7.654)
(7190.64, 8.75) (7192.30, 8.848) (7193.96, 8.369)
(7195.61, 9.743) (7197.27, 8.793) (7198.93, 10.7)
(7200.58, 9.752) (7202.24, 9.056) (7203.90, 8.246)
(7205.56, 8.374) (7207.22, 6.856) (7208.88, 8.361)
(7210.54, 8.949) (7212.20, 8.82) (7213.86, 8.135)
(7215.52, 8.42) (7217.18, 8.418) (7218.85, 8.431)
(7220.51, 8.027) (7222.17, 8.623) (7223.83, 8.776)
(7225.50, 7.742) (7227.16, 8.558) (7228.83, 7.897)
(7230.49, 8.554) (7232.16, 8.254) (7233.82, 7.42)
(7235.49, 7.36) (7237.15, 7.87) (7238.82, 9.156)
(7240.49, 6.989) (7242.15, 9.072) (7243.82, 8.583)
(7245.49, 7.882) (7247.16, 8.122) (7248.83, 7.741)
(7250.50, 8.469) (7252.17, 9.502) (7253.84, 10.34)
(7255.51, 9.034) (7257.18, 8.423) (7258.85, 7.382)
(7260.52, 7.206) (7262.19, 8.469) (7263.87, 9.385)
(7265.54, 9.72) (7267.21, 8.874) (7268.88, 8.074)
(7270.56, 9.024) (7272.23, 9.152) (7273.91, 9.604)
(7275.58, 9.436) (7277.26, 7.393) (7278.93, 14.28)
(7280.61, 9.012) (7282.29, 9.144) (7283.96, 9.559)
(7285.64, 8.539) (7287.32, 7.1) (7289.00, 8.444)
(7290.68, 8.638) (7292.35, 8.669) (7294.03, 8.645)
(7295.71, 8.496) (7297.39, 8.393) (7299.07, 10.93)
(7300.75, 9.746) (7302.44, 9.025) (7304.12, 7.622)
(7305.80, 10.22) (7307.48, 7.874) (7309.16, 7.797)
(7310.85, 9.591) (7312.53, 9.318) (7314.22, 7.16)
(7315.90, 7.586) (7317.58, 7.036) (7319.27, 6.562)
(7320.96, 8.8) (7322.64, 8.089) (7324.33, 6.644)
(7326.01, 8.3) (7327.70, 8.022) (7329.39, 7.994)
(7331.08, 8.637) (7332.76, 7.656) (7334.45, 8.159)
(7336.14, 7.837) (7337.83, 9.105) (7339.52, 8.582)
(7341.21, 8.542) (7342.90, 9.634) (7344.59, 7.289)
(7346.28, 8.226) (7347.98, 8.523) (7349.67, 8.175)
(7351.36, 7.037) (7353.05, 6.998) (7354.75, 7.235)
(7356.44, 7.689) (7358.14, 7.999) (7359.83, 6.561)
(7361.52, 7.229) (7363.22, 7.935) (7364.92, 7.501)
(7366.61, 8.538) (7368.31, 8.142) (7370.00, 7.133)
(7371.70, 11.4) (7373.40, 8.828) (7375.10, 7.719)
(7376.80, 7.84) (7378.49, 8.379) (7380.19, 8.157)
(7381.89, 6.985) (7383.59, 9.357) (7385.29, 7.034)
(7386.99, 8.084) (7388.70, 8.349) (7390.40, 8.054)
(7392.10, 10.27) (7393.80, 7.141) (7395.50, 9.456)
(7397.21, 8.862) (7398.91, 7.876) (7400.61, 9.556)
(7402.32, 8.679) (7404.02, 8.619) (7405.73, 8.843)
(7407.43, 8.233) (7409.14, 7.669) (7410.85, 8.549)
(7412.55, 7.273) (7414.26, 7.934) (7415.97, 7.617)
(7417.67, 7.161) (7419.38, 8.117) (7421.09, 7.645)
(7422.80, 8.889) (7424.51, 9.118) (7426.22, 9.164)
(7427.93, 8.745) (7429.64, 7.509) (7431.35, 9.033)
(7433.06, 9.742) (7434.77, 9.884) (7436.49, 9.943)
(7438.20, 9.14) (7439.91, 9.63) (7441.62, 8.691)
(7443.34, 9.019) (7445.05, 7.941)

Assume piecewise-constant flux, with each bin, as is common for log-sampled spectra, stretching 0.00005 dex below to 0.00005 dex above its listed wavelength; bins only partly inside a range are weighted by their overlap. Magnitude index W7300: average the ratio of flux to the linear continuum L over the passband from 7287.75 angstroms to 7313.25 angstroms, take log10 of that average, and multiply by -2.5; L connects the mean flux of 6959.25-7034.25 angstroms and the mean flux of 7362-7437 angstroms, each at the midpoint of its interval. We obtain -0.09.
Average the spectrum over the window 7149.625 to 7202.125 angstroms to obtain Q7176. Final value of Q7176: 8.5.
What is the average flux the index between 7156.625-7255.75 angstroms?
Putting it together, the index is 8.42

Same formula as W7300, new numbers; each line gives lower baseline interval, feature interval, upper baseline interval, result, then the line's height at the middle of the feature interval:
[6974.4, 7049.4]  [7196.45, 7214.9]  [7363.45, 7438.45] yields -0.09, 8.03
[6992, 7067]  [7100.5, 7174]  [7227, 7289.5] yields -0.03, 8.13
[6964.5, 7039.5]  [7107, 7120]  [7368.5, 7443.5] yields -0.15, 7.79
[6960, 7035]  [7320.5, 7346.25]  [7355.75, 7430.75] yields -0.01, 8.11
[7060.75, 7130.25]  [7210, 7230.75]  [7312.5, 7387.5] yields -0.03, 8.17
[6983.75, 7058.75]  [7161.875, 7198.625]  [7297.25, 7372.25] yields -0.07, 7.91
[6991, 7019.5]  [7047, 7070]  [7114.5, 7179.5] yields 0.03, 7.96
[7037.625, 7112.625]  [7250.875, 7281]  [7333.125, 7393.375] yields -0.13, 8.12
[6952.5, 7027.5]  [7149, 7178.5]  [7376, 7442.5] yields -0.05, 7.89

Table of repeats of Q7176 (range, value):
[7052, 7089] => 8.03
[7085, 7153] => 8.39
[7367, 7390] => 8.26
